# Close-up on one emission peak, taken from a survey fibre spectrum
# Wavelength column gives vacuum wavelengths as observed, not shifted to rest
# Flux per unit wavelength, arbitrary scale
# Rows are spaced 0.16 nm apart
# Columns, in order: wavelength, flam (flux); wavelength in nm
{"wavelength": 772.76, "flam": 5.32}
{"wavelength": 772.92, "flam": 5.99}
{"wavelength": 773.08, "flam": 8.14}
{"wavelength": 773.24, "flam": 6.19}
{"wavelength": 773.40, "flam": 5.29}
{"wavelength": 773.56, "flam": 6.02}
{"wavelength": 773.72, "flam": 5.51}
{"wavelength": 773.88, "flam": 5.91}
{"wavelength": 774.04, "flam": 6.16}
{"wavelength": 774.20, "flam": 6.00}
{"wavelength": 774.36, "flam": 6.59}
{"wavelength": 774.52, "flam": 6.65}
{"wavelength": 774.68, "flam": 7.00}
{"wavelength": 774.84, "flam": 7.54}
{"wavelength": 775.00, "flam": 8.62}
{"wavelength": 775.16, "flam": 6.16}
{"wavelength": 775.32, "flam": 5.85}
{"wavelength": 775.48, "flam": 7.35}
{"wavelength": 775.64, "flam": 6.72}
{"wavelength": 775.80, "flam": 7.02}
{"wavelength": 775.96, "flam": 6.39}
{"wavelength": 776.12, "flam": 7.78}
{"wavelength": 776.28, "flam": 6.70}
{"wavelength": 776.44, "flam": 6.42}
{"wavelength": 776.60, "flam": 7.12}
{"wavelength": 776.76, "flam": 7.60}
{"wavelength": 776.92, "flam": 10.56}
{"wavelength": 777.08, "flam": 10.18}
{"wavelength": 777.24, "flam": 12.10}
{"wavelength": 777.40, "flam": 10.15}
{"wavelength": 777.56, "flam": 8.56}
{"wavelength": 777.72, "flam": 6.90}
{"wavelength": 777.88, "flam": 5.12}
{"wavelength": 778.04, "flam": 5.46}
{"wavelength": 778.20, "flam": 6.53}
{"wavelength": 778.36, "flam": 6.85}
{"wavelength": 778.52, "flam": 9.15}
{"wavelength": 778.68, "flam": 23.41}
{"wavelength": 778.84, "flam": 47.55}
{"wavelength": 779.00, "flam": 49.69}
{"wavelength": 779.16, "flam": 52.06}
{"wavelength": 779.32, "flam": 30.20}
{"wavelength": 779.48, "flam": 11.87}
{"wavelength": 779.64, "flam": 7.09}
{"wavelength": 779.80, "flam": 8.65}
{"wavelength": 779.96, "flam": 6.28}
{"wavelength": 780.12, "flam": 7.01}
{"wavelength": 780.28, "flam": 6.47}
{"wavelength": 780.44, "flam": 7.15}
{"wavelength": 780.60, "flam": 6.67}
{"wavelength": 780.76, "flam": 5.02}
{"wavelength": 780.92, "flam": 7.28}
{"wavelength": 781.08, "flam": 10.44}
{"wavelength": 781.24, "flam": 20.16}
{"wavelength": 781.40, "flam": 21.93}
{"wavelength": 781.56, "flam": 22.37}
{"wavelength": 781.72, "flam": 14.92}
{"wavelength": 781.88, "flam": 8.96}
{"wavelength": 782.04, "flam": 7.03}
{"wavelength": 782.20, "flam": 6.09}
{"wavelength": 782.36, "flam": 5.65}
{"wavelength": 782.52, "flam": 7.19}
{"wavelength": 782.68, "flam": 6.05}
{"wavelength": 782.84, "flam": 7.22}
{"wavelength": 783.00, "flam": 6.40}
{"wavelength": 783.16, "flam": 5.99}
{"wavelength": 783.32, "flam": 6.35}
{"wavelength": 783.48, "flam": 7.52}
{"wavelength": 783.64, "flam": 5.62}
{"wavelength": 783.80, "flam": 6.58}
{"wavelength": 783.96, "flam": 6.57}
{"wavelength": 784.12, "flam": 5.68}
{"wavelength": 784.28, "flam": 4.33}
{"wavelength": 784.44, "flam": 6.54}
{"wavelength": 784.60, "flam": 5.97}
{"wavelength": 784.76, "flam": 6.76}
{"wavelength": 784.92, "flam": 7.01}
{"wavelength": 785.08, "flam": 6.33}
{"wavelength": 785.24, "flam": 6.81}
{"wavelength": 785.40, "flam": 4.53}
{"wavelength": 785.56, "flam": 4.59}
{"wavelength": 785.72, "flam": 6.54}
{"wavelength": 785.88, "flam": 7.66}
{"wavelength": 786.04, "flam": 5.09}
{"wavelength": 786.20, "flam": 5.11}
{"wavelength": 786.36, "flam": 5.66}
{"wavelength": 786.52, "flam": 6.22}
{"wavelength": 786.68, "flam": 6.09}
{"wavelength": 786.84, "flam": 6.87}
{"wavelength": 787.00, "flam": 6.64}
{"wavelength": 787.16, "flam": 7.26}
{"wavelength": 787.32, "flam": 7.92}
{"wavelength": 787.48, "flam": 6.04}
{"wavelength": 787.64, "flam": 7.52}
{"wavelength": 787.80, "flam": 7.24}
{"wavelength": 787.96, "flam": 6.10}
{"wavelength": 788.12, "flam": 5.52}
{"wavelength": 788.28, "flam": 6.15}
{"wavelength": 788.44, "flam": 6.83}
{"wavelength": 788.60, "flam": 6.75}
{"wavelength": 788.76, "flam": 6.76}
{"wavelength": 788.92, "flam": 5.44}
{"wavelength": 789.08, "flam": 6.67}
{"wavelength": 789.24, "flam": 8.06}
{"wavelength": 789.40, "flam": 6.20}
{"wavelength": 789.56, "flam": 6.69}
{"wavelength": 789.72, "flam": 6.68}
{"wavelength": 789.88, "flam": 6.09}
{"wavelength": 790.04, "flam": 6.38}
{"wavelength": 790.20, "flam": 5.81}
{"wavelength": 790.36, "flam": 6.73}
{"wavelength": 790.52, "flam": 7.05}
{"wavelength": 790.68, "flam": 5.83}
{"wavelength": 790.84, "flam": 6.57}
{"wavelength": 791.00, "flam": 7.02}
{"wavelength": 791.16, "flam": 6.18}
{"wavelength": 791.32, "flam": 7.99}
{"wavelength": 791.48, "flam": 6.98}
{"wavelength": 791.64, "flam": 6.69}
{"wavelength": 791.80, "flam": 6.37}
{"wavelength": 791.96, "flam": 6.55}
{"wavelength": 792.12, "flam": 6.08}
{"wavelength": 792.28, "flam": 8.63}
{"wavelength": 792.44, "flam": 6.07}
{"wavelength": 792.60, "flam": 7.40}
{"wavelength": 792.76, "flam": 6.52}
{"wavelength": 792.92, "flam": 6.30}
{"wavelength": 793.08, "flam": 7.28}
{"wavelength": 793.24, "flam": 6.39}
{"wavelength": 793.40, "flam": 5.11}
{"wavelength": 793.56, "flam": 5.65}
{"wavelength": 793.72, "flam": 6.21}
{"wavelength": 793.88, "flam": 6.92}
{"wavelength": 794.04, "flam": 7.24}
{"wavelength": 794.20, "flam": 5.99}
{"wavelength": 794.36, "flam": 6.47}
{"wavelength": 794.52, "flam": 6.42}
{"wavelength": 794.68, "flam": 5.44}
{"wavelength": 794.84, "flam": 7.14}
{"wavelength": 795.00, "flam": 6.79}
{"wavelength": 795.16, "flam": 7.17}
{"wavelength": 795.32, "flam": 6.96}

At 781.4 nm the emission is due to [N II] 6583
